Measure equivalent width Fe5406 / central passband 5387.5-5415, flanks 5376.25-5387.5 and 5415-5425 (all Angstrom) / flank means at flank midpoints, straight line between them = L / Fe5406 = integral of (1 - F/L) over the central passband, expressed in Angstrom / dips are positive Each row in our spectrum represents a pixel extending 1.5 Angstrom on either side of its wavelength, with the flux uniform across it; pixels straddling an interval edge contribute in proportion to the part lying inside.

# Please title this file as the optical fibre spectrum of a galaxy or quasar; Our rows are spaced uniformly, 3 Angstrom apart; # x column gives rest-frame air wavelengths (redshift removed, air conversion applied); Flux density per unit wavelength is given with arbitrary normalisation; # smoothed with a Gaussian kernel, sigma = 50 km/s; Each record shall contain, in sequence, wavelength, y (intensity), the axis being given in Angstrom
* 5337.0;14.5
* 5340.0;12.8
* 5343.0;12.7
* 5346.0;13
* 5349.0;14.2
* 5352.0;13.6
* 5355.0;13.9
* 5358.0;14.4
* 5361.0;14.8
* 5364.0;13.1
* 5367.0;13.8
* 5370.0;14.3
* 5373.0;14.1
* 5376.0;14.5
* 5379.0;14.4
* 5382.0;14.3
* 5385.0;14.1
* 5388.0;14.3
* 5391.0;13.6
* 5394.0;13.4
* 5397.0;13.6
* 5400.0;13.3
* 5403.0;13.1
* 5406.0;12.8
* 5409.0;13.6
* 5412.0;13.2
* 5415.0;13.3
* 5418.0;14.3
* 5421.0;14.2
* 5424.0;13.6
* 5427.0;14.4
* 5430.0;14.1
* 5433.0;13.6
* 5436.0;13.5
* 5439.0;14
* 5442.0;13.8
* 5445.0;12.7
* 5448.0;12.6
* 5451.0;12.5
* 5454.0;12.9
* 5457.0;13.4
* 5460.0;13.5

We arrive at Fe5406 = 1.4 Angstrom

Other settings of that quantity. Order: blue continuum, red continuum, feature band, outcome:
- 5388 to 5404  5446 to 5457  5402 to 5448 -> -1.7 Angstrom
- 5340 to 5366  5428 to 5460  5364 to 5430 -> -1.5 Angstrom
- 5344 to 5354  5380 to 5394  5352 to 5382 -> -0.7 Angstrom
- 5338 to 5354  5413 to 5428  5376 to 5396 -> -0.6 Angstrom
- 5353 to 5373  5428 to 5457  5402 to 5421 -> 0.2 Angstrom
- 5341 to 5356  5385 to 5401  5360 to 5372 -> -0.4 Angstrom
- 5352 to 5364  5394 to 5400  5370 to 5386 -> -0.6 Angstrom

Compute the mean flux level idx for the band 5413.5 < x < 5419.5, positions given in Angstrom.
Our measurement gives 13.8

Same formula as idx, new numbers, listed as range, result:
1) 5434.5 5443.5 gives 13.8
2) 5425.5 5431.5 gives 14.2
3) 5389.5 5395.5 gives 13.5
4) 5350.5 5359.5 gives 14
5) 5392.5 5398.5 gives 13.5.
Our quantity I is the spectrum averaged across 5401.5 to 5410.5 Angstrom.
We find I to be 13.2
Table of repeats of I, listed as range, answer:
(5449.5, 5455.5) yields 12.7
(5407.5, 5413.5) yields 13.4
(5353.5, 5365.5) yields 14.1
